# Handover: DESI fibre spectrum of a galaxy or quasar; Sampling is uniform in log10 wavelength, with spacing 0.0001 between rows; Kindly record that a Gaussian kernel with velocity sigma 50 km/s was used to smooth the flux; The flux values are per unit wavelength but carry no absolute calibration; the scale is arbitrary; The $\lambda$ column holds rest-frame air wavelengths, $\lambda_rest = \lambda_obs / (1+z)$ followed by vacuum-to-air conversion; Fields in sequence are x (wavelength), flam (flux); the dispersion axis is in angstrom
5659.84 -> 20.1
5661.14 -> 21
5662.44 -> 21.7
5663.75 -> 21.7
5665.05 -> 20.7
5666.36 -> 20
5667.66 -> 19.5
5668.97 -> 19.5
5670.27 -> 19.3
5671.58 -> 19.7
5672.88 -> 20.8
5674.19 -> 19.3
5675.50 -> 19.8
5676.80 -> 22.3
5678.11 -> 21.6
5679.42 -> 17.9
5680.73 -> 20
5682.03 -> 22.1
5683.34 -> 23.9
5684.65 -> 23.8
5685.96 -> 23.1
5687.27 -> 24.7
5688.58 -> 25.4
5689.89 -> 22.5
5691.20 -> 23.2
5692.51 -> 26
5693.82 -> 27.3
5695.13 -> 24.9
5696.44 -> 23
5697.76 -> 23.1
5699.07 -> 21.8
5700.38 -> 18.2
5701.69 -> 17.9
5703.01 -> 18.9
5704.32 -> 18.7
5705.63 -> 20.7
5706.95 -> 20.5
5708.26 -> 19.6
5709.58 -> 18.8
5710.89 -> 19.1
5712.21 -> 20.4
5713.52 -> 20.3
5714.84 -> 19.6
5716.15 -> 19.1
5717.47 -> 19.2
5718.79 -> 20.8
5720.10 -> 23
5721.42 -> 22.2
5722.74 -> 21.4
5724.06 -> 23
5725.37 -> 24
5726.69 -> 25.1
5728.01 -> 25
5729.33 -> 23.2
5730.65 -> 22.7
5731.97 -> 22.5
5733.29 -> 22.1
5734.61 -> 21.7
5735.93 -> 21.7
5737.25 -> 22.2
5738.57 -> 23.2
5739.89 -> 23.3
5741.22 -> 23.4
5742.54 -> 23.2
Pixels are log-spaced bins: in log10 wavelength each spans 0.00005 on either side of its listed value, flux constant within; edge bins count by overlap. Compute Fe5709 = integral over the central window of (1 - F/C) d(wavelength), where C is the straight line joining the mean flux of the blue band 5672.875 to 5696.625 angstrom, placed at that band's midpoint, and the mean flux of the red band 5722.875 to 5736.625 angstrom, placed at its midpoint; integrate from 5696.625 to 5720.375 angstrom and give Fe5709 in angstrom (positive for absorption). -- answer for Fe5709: 3.02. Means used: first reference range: 22.8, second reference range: 23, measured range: 20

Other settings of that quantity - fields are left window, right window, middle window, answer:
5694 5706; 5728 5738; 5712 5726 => 0.44 angstrom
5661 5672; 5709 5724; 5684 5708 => -2.32 angstrom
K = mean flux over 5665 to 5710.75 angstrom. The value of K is 21.4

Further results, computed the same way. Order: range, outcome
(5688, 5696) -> 24.8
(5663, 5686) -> 20.8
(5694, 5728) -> 21.1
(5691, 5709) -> 21.6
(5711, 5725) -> 20.9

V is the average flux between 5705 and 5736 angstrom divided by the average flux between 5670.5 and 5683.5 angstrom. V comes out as 1.04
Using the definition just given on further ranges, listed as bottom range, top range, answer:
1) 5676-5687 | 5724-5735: 1.06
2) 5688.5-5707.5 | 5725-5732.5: 1.08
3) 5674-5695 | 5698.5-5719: 0.86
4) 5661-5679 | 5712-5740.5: 1.08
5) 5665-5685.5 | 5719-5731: 1.12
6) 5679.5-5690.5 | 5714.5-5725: 0.92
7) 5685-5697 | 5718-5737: 0.93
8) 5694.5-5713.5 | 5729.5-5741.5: 1.10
